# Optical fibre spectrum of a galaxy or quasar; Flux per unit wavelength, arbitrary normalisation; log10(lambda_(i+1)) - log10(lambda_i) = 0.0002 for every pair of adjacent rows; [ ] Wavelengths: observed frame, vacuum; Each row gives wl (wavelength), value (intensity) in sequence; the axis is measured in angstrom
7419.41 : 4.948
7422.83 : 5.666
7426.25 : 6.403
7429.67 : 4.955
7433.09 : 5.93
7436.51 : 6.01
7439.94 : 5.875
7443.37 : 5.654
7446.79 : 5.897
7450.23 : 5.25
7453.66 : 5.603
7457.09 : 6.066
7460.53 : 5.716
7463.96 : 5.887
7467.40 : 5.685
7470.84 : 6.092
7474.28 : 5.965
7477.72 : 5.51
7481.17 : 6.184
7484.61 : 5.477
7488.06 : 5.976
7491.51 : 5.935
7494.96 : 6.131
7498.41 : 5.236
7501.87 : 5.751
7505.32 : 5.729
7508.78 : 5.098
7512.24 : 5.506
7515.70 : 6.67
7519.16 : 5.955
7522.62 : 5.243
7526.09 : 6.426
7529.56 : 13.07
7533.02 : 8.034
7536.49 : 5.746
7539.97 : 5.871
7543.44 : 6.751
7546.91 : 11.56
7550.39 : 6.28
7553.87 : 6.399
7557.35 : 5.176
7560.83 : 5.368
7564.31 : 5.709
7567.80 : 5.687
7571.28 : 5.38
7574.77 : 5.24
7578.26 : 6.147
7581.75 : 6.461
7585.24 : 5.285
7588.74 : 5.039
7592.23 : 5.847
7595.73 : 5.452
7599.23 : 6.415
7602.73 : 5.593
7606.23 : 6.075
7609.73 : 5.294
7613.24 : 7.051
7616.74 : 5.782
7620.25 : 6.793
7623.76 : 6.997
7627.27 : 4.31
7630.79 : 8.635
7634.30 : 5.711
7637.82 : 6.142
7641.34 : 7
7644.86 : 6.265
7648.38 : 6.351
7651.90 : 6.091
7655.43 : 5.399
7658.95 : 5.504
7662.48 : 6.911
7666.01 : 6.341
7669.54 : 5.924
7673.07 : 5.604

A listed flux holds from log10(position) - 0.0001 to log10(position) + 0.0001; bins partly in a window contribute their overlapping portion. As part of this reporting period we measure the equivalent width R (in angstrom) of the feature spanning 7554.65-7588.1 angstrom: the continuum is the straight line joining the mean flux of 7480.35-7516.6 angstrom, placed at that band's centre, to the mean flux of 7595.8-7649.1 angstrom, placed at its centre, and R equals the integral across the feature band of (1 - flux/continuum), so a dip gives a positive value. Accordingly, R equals 2.48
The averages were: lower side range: 5.76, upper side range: 6.27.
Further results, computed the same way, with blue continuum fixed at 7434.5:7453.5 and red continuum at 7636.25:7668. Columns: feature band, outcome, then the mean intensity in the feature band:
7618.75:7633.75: -1.08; 6.6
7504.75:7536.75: -4.97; 6.83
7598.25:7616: 0.18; 6.06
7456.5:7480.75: -0.28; 5.85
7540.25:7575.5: -2.18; 6.37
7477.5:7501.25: 0.17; 5.79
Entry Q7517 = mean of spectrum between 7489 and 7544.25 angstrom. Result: 6.44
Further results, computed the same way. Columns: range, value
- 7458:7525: 5.79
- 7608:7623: 6.28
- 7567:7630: 5.87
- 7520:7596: 6.47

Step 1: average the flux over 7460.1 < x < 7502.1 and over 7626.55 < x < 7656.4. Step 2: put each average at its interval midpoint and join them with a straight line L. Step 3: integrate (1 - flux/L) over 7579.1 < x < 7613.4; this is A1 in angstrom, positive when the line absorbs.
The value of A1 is 2.0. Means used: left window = 5.82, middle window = 5.8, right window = 6.3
